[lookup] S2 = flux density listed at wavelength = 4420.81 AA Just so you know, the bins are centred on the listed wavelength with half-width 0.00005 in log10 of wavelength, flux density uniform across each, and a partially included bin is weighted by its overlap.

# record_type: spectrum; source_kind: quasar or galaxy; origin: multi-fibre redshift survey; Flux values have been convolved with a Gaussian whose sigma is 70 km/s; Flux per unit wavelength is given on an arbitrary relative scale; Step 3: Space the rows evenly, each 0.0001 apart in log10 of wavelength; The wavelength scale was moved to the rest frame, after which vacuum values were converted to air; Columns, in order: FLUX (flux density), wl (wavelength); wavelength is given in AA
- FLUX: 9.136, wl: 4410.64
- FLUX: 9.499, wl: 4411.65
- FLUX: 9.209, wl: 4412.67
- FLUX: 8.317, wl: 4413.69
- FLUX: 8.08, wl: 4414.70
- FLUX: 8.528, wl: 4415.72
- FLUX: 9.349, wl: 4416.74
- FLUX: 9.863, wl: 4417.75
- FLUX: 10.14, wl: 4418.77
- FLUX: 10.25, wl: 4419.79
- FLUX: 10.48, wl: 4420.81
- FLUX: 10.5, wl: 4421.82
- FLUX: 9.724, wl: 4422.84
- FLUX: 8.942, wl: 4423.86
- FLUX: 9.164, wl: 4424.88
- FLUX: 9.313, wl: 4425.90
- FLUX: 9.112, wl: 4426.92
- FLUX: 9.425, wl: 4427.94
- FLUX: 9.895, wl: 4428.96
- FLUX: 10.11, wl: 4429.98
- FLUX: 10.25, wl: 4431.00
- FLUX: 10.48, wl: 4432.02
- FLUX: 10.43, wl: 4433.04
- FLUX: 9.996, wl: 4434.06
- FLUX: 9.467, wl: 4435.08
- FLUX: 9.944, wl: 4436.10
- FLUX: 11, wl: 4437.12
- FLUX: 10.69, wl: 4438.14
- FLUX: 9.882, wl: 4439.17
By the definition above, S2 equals 10.48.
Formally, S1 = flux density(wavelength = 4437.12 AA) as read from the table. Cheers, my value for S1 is 11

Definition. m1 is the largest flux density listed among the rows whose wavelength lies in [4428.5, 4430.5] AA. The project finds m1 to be 10.11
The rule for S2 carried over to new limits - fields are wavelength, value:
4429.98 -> 10.11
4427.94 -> 9.425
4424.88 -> 9.164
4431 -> 10.25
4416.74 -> 9.349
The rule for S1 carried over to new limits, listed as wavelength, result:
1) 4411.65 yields 9.499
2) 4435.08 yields 9.467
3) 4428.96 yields 9.895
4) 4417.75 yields 9.863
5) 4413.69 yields 8.317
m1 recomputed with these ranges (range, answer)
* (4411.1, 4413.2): 9.499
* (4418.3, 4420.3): 10.25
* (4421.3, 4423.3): 10.5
